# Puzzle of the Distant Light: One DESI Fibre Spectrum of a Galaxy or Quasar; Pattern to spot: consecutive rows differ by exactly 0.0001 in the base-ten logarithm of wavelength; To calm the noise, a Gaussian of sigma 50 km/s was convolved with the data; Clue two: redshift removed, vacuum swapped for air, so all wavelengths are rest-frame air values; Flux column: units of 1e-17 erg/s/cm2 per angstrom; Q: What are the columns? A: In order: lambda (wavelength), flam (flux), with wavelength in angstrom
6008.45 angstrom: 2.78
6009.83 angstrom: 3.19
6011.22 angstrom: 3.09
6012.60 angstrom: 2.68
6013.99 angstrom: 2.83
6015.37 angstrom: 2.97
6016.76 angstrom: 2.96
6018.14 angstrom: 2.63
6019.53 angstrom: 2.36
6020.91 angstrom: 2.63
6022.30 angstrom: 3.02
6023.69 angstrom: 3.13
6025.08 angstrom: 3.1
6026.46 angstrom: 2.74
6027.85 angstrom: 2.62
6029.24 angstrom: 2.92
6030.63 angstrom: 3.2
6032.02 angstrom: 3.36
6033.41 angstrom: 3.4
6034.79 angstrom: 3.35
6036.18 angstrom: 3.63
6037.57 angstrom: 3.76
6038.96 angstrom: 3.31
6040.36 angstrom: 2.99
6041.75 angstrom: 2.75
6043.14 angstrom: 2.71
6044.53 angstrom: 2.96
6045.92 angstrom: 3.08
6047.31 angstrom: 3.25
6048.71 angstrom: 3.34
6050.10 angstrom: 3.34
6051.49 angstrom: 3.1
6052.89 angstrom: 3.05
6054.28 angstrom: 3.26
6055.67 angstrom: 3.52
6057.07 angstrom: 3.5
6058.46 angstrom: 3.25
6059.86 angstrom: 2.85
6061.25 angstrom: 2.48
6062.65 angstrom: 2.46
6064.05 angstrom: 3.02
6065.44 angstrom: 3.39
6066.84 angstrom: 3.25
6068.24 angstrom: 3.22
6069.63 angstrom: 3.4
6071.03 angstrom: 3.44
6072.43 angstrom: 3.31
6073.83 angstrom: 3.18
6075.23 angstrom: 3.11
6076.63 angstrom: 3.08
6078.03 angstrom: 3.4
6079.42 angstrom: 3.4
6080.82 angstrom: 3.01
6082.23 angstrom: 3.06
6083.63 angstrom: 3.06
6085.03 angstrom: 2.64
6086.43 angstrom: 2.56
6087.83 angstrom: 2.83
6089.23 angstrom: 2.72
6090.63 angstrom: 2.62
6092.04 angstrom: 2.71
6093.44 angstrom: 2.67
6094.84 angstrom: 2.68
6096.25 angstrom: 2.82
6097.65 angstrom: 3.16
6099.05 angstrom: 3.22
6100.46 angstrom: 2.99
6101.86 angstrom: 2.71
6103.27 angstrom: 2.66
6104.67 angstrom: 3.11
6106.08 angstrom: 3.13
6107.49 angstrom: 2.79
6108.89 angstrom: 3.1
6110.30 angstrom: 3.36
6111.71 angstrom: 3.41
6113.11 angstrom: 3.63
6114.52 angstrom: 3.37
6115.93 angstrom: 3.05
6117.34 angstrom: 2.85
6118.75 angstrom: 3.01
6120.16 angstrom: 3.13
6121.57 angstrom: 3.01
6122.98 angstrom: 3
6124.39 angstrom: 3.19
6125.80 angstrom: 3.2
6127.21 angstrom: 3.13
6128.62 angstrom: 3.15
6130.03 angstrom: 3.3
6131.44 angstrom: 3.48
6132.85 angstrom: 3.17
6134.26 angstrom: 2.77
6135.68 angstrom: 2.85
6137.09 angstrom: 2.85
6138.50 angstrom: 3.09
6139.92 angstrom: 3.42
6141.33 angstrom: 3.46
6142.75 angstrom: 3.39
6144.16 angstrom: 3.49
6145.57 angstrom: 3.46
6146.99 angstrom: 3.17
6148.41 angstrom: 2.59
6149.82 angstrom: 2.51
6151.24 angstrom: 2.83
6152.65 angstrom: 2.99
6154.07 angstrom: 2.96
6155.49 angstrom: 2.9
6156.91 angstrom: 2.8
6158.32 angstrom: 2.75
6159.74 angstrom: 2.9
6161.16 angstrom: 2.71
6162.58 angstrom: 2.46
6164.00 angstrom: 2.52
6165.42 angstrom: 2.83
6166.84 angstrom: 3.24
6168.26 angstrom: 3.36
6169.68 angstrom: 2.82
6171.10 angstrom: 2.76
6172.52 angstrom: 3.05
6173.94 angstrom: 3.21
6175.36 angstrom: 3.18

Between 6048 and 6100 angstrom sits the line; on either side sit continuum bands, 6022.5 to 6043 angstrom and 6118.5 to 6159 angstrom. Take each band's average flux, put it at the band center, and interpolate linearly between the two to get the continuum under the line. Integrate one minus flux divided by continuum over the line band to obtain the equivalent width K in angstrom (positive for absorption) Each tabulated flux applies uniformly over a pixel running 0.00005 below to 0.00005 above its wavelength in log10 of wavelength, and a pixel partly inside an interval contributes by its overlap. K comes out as 1.0 angstrom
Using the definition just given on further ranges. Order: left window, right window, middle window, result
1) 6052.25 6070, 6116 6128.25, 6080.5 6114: 1.6 angstrom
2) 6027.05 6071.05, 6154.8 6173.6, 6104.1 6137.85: -1.8 angstrom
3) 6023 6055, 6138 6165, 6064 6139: -0.5 angstrom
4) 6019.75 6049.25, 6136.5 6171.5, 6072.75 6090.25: 0.2 angstrom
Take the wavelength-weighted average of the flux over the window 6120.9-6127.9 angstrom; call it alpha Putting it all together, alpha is 3.11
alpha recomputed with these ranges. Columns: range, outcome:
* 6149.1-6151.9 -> 2.67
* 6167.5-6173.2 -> 3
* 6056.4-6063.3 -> 2.91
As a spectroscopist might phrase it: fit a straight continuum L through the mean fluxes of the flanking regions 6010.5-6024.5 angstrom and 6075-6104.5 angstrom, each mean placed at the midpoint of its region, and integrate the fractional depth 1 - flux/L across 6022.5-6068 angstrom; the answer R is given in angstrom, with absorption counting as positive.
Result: -4.2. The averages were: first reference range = 2.83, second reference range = 2.91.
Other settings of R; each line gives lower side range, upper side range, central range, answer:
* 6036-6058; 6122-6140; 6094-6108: 0.98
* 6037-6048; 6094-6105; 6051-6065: -0.05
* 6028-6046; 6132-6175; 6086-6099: 1.27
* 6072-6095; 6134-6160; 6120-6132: -0.73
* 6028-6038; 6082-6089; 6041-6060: 0.01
